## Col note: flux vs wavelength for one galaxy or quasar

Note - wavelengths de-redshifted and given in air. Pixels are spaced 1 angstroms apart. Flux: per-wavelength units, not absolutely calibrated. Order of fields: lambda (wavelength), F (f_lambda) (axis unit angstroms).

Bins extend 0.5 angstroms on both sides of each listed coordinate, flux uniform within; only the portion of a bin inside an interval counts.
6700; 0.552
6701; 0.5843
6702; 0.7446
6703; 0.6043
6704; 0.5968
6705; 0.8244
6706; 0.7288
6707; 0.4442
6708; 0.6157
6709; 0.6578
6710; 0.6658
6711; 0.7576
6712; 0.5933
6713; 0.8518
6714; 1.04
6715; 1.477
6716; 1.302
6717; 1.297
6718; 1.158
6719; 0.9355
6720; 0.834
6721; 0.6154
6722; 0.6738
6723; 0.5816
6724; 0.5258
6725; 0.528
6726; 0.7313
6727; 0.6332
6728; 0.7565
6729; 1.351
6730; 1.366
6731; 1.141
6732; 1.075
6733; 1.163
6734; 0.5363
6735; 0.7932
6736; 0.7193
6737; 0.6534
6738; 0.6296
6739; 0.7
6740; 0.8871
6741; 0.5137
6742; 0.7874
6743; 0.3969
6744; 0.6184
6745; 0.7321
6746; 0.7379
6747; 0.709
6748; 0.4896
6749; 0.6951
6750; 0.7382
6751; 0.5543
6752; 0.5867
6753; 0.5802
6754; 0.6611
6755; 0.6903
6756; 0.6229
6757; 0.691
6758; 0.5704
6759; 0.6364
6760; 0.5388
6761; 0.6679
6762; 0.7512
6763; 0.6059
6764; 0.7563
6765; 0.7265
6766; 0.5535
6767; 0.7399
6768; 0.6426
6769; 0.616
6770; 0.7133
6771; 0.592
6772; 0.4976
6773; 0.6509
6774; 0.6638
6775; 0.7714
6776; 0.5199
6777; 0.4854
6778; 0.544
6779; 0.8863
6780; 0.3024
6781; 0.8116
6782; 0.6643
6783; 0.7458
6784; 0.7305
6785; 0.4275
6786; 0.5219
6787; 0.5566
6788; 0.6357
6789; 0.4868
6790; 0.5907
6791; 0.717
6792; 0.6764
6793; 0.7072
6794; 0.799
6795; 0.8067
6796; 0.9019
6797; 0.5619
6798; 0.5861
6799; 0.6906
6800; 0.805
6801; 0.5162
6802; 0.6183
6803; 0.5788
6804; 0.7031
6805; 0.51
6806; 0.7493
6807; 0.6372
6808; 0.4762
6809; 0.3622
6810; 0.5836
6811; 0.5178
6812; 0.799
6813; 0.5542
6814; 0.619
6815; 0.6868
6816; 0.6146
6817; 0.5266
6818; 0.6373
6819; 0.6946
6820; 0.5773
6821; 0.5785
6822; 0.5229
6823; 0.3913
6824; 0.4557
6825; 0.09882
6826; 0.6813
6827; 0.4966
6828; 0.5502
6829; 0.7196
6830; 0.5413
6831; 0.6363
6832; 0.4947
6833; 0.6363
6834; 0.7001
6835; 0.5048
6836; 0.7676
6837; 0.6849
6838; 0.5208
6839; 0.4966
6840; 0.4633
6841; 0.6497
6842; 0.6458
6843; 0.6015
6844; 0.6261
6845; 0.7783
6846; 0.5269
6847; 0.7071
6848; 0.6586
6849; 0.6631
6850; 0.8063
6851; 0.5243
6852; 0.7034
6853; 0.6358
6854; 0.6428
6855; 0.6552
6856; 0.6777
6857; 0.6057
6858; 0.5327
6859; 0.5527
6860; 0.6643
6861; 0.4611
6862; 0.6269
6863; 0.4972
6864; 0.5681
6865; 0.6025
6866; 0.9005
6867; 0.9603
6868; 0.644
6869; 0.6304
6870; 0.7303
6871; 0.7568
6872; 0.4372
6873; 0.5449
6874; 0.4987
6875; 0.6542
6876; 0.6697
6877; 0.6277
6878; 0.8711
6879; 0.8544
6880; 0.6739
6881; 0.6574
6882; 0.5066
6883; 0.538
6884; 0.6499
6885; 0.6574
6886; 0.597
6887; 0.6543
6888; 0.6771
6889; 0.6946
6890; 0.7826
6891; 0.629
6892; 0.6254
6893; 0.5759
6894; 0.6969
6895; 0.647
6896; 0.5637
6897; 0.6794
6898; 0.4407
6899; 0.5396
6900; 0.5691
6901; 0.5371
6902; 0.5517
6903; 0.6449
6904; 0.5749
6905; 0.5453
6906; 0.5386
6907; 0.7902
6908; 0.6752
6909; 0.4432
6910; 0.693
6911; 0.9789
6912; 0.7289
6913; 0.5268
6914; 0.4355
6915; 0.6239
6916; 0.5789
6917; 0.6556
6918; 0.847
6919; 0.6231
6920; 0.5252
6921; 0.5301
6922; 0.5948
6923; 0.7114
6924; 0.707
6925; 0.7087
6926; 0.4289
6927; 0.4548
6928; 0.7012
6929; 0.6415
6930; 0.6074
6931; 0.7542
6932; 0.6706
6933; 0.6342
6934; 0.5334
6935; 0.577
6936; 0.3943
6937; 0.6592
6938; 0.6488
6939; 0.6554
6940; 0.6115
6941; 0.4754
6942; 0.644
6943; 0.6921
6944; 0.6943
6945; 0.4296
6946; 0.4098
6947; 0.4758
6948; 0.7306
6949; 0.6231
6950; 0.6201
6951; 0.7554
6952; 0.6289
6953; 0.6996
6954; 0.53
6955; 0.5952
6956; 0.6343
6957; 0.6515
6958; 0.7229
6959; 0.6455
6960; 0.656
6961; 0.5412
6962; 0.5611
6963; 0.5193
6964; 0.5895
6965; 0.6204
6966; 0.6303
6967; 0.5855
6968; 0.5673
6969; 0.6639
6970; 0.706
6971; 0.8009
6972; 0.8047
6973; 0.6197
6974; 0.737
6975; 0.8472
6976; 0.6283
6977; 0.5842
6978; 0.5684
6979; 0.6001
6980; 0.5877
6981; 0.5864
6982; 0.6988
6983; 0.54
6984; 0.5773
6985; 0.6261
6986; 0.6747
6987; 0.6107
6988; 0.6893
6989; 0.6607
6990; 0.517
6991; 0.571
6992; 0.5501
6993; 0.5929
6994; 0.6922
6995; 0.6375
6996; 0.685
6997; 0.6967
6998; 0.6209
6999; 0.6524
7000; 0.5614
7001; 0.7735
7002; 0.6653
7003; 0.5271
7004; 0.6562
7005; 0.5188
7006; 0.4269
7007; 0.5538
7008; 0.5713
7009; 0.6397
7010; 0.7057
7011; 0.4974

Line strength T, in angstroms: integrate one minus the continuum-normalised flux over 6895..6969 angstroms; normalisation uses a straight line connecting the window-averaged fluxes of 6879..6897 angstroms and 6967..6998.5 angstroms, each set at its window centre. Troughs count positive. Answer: 3.9 angstroms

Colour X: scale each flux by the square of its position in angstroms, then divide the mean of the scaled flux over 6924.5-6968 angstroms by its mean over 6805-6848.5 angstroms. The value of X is 1.1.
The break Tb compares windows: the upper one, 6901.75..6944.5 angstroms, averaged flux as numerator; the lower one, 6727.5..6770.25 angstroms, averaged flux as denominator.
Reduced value 0.9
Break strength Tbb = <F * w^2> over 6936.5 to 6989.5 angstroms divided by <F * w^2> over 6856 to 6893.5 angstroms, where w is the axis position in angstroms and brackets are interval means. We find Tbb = 1.00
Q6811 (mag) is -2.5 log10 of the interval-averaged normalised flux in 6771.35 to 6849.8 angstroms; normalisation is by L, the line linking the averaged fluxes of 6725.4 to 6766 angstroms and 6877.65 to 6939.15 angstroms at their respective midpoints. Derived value 0.13 mag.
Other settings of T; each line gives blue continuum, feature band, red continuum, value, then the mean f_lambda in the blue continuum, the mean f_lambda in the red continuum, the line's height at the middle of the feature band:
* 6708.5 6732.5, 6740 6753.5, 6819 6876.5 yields 3.3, 0.898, 0.607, 0.838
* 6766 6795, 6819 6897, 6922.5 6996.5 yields 1.0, 0.634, 0.623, 0.629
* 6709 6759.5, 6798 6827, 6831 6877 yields 4.5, 0.778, 0.629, 0.681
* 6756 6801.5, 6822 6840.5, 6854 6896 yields 2.8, 0.646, 0.645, 0.645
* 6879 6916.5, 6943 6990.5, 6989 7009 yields -1.2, 0.623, 0.606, 0.611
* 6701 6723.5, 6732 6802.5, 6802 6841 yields 3.3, 0.813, 0.574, 0.693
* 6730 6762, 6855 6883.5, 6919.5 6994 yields 0.6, 0.705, 0.618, 0.655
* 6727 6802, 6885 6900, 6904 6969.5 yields 0.2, 0.688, 0.615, 0.634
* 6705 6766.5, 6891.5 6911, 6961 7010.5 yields 1.8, 0.755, 0.626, 0.669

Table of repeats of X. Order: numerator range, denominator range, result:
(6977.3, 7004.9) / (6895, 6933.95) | 1.03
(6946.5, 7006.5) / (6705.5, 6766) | 0.89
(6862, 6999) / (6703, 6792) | 0.93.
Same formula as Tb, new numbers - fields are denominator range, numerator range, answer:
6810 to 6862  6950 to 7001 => 1.06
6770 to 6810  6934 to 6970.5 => 0.96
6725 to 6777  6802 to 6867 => 0.85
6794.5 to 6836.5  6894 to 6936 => 1.03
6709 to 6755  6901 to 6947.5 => 0.77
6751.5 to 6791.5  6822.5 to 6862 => 0.95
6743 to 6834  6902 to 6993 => 1.01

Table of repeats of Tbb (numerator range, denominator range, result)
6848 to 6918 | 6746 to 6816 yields 1.03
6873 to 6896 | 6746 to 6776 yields 1.05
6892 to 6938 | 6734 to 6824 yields 1.01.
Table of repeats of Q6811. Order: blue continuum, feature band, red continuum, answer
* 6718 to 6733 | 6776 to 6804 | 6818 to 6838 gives 0.05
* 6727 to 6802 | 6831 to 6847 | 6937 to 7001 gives 0.09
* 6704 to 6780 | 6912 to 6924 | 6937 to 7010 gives 0.06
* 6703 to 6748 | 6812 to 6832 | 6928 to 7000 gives 0.28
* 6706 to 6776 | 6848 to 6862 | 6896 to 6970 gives 0.06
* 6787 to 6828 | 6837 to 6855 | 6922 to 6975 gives -0.04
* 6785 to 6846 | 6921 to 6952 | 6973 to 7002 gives 0.03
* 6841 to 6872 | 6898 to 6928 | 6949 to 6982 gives 0.06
